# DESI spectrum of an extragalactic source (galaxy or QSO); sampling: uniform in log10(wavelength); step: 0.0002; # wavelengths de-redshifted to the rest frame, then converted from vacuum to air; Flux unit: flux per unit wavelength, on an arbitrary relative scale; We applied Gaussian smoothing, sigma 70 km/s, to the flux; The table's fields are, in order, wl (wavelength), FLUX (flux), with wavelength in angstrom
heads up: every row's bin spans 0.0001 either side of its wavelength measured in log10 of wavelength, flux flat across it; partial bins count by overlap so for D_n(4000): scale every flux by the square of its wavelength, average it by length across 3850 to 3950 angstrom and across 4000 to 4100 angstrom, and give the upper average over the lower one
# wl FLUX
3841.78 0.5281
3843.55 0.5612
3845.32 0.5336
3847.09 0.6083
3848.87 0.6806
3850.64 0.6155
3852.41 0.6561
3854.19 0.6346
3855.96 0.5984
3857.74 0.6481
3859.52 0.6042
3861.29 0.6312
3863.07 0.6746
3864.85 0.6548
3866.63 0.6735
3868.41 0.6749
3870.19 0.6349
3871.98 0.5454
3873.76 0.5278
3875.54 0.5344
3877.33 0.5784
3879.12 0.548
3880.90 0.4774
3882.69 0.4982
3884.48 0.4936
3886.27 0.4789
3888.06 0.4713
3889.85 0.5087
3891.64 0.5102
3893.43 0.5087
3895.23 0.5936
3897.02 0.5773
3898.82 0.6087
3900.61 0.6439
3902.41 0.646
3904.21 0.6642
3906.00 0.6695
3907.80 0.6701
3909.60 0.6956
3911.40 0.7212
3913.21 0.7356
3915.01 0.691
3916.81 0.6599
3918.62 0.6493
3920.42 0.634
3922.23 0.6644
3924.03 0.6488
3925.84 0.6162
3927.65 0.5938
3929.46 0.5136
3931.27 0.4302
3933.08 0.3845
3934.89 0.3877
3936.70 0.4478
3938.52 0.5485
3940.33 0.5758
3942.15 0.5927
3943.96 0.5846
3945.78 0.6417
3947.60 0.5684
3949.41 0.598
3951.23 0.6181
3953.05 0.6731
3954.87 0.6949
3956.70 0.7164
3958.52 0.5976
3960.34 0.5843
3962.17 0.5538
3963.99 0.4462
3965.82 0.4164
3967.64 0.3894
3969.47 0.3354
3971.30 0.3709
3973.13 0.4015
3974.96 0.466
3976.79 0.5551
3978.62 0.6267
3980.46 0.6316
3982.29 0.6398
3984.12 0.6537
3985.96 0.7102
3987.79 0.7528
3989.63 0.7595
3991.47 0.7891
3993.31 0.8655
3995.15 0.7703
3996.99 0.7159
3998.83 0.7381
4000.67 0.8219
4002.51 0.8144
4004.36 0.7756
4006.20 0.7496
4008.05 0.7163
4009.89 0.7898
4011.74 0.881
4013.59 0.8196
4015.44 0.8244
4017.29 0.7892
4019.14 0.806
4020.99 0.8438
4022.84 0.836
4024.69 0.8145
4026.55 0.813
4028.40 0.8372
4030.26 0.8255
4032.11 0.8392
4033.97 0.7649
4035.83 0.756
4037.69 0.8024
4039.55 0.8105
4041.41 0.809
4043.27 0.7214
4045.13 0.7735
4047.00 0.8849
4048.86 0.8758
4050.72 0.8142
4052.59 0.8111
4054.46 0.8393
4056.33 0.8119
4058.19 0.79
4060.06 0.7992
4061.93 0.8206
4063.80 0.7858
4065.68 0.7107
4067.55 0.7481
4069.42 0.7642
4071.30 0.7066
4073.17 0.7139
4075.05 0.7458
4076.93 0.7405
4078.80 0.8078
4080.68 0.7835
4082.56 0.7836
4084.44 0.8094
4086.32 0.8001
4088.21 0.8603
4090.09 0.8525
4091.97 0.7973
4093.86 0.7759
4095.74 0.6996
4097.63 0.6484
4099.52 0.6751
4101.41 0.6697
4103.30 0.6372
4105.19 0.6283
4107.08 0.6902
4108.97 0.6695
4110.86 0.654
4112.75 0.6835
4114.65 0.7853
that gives 1.4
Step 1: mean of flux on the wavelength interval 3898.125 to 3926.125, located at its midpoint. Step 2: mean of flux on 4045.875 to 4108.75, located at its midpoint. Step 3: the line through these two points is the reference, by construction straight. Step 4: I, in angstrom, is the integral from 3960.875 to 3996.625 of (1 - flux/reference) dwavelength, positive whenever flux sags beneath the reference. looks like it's 6.0 angstrom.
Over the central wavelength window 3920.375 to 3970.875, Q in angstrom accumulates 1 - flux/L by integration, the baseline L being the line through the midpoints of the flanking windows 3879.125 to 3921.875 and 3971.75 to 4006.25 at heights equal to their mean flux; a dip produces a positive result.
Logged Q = 7.6 angstrom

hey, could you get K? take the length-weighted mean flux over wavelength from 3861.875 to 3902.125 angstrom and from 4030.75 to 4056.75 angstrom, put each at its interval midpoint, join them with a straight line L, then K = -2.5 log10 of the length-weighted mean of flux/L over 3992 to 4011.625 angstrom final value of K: -0.050 mag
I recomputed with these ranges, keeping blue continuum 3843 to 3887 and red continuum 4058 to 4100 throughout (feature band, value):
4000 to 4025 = -3.28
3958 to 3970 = 3.51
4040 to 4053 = -1.28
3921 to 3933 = 1.41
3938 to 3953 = 1.38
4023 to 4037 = -1.59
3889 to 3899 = 1.10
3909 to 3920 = -1.01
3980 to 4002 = -1.47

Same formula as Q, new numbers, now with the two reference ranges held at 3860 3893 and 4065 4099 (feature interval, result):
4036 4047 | -1.0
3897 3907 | -0.9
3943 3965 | 1.1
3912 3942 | 1.7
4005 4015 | -1.4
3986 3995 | -1.4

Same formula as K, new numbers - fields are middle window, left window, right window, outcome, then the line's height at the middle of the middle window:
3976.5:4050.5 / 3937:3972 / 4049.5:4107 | -0.19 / 0.651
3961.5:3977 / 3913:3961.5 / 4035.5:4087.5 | 0.44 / 0.642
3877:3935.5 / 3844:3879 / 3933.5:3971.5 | -0.01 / 0.578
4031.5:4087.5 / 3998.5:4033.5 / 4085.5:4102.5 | -0.02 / 0.776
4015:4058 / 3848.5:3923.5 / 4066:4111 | -0.16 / 0.704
